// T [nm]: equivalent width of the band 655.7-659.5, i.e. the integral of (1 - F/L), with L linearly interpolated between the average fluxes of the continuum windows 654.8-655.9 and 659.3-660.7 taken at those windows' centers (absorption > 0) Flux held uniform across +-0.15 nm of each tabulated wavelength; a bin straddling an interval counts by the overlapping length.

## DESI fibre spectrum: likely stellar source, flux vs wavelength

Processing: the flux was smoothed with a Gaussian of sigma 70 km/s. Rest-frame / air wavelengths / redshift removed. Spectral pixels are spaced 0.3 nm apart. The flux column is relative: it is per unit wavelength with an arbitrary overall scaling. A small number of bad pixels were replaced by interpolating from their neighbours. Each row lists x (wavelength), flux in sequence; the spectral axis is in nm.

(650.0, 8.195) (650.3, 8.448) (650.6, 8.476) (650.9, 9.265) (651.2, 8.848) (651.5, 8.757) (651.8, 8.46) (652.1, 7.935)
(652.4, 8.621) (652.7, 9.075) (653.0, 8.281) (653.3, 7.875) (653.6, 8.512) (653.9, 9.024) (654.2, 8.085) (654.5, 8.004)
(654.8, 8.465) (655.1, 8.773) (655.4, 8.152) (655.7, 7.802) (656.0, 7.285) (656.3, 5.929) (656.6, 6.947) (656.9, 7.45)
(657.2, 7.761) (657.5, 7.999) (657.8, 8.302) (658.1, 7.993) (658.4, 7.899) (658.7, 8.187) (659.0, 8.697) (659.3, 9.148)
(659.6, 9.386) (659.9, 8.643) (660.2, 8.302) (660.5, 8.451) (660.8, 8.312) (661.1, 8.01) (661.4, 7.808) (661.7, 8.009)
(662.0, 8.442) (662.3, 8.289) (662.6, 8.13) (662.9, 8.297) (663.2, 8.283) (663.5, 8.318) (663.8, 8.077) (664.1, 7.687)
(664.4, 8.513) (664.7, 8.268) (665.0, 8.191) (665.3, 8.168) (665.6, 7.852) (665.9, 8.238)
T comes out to 0.30 nm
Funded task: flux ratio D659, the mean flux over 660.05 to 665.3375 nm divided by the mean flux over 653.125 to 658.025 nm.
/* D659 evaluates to 1.0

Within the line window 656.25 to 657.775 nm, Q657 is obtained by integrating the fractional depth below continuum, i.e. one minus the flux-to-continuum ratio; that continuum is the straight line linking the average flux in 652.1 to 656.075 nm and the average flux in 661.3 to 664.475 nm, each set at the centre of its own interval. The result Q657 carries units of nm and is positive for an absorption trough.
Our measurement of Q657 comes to 0.16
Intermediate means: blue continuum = 8.31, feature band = 7.39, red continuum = 8.17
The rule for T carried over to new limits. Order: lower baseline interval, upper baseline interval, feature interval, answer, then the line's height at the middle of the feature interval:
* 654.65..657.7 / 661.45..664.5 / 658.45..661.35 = -0.21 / 7.95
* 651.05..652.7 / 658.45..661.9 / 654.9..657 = 0.25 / 8.51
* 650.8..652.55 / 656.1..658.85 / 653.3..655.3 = -0.06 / 8.16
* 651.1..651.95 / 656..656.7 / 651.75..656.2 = -0.39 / 7.61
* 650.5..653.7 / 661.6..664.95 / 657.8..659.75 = -0.04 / 8.35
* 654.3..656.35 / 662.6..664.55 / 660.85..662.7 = 0.00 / 8.12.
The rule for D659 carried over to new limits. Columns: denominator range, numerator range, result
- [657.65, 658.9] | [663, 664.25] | 1.00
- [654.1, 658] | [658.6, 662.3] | 1.09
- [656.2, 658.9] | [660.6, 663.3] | 1.07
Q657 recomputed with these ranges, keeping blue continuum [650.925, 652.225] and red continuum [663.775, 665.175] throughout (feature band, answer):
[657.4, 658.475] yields 0.04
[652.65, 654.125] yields 0.01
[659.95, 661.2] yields 0.00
